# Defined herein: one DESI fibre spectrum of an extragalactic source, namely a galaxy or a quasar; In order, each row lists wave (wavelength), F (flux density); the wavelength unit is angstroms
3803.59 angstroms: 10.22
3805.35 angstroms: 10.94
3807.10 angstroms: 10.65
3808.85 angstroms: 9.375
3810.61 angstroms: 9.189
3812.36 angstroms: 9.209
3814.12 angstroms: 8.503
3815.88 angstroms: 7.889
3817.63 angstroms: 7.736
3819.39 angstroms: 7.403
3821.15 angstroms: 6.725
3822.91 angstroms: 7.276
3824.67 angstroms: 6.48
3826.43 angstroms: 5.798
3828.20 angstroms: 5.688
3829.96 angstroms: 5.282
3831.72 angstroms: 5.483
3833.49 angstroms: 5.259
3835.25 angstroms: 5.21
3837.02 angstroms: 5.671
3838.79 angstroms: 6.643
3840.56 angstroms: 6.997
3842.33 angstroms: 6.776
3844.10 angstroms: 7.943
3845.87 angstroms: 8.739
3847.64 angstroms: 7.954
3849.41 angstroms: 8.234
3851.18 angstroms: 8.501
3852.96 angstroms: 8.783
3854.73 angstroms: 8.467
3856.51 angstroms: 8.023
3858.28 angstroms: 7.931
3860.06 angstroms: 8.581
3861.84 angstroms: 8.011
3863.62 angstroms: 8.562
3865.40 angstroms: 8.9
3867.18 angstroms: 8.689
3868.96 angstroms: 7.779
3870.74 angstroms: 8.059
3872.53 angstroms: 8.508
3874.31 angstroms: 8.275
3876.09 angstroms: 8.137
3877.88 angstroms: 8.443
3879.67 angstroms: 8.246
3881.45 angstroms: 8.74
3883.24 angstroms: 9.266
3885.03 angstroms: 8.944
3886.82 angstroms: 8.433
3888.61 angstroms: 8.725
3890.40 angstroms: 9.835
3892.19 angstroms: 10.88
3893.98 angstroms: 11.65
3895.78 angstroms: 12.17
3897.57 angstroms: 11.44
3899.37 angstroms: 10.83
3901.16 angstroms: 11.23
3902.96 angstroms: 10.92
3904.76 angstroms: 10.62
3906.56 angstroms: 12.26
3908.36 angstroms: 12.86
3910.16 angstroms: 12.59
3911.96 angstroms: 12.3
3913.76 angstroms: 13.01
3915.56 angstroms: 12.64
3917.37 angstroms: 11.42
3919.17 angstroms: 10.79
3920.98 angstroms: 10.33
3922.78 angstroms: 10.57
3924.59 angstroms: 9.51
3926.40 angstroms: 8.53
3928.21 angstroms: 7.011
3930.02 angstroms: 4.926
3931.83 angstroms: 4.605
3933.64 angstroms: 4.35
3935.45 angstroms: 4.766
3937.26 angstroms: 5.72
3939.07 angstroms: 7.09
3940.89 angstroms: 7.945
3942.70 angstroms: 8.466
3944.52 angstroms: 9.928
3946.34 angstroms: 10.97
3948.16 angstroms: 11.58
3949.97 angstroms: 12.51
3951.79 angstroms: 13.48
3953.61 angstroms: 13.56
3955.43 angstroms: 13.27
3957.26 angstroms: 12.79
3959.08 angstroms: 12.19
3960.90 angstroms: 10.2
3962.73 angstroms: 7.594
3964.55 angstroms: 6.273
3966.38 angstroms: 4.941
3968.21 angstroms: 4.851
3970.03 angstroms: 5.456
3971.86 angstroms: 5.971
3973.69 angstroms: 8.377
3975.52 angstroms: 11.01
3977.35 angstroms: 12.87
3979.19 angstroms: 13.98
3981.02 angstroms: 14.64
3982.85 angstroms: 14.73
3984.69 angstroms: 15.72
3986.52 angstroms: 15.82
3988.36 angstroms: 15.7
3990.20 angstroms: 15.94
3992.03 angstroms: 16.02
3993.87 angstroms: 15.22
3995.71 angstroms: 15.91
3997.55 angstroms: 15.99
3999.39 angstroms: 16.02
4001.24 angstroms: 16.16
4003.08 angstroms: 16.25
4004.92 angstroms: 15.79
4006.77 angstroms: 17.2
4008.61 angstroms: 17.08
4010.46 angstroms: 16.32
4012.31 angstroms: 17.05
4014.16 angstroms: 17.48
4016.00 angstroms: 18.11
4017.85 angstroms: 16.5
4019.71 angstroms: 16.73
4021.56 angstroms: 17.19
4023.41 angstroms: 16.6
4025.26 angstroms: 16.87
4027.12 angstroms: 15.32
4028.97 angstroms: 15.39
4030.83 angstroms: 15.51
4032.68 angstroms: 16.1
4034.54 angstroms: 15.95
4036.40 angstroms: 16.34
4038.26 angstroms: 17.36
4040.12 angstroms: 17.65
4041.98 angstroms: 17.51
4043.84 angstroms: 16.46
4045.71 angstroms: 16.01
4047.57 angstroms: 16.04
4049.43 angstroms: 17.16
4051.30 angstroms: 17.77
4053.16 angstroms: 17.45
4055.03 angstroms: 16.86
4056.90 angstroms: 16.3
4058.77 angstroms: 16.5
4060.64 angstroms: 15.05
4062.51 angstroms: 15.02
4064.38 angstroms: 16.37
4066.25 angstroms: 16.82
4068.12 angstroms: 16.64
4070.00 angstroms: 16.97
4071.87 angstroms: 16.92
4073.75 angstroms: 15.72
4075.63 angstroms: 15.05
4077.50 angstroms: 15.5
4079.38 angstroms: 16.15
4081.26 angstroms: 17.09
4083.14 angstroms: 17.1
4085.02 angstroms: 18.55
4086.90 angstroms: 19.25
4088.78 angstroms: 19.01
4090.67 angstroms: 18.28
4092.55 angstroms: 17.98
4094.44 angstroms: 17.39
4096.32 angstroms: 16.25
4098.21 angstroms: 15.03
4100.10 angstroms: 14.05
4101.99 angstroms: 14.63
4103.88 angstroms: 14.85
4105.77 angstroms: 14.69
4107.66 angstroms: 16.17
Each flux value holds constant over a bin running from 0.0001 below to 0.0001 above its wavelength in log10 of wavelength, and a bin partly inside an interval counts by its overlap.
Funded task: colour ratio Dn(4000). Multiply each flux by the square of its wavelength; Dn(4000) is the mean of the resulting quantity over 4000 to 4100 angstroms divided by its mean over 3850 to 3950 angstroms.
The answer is 1.9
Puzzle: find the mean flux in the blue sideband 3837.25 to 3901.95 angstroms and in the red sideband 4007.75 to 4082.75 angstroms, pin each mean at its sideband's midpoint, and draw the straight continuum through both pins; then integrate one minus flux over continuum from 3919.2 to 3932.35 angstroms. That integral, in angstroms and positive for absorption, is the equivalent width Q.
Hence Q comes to 3.5 angstroms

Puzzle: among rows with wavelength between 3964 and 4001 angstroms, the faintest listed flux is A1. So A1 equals 4.851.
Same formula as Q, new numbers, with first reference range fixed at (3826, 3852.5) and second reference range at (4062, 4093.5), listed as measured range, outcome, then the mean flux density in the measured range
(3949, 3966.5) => 1.2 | 10.9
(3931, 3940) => 4.6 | 5.32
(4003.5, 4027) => -4.2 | 16.8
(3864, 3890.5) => -0.6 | 8.56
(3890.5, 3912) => -4.9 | 11.6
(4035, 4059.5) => -1.9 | 16.9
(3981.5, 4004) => -4.1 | 15.8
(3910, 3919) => -2.1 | 12.3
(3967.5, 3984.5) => 2.9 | 10.5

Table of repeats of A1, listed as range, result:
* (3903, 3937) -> 4.35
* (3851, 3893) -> 7.779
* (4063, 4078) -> 15.05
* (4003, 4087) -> 15.02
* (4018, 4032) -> 15.32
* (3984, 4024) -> 15.22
